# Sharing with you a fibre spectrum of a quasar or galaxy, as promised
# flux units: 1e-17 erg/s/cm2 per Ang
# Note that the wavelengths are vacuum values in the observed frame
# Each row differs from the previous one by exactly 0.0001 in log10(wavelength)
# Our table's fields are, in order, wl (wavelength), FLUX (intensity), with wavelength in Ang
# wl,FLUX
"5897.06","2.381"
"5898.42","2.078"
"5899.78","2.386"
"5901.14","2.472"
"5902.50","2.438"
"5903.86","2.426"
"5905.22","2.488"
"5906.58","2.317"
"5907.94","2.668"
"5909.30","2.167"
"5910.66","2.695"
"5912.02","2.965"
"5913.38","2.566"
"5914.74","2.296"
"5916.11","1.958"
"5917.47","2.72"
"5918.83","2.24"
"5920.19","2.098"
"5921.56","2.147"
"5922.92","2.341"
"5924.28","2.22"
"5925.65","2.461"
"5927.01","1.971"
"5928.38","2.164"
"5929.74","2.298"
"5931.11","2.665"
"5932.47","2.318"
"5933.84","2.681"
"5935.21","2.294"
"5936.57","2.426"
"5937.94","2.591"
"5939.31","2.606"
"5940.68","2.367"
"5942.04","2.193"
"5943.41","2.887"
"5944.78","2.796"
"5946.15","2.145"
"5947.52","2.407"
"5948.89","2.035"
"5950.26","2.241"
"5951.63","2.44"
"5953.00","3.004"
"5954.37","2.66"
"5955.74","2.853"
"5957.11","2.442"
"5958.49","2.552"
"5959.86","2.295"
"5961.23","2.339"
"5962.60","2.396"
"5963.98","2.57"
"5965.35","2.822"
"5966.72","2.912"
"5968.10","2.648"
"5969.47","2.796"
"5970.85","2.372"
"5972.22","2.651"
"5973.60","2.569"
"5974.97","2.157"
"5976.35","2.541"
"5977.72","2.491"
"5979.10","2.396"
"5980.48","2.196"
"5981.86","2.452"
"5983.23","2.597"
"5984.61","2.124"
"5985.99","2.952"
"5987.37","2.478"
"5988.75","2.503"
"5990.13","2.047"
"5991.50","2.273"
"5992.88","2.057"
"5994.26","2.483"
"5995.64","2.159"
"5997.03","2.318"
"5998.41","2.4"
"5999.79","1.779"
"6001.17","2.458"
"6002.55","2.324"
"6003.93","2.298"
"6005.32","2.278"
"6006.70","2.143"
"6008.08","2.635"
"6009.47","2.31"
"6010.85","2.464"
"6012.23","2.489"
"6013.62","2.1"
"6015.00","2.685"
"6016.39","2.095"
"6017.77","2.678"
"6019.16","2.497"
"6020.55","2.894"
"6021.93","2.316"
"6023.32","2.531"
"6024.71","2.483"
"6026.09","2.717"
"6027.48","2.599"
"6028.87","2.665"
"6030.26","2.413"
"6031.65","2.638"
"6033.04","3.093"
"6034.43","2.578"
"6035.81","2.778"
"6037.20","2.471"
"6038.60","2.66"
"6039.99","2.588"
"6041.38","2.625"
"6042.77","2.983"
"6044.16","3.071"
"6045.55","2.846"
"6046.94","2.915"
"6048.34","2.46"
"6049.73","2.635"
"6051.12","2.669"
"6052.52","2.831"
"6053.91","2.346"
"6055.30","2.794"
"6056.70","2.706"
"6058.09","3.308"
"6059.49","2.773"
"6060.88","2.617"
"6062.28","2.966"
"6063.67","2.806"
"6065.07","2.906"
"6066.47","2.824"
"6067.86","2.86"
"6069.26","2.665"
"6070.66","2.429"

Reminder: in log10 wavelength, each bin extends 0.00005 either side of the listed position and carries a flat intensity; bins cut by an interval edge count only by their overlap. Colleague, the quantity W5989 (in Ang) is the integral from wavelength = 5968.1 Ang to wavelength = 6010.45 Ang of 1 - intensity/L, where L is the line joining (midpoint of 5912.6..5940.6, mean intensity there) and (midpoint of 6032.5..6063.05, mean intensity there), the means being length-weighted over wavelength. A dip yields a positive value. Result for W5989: 3.0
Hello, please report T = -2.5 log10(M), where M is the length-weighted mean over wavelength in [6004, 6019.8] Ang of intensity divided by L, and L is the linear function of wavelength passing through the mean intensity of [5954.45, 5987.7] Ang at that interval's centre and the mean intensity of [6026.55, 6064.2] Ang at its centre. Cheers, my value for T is 0.11 mag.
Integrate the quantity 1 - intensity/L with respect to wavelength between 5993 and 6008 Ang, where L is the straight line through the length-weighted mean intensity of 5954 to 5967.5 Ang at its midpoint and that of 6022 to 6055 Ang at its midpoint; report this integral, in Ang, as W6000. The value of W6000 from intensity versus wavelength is 2.0 Ang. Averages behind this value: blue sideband 2.58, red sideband 2.67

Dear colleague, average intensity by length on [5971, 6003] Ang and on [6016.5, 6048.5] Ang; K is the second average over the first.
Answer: 1.1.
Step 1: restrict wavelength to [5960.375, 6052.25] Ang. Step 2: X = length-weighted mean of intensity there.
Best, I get 2.51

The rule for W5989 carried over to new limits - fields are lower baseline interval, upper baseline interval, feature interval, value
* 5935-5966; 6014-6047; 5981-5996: 1.1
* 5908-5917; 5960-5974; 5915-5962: 2.2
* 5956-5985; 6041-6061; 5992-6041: 3.7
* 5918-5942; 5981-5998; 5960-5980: -1.5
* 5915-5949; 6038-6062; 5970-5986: 0.5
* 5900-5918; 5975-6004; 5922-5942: 0.5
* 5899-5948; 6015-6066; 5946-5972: -0.4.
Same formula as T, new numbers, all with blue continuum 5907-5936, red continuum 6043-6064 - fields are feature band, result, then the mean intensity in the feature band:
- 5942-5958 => -0.023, 2.52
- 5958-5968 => -0.023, 2.56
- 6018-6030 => 0.046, 2.58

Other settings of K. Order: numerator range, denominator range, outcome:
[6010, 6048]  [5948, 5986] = 1.04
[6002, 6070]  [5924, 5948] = 1.09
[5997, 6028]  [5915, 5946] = 1.02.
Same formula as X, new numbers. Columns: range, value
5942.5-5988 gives 2.52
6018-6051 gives 2.67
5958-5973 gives 2.58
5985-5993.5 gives 2.38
